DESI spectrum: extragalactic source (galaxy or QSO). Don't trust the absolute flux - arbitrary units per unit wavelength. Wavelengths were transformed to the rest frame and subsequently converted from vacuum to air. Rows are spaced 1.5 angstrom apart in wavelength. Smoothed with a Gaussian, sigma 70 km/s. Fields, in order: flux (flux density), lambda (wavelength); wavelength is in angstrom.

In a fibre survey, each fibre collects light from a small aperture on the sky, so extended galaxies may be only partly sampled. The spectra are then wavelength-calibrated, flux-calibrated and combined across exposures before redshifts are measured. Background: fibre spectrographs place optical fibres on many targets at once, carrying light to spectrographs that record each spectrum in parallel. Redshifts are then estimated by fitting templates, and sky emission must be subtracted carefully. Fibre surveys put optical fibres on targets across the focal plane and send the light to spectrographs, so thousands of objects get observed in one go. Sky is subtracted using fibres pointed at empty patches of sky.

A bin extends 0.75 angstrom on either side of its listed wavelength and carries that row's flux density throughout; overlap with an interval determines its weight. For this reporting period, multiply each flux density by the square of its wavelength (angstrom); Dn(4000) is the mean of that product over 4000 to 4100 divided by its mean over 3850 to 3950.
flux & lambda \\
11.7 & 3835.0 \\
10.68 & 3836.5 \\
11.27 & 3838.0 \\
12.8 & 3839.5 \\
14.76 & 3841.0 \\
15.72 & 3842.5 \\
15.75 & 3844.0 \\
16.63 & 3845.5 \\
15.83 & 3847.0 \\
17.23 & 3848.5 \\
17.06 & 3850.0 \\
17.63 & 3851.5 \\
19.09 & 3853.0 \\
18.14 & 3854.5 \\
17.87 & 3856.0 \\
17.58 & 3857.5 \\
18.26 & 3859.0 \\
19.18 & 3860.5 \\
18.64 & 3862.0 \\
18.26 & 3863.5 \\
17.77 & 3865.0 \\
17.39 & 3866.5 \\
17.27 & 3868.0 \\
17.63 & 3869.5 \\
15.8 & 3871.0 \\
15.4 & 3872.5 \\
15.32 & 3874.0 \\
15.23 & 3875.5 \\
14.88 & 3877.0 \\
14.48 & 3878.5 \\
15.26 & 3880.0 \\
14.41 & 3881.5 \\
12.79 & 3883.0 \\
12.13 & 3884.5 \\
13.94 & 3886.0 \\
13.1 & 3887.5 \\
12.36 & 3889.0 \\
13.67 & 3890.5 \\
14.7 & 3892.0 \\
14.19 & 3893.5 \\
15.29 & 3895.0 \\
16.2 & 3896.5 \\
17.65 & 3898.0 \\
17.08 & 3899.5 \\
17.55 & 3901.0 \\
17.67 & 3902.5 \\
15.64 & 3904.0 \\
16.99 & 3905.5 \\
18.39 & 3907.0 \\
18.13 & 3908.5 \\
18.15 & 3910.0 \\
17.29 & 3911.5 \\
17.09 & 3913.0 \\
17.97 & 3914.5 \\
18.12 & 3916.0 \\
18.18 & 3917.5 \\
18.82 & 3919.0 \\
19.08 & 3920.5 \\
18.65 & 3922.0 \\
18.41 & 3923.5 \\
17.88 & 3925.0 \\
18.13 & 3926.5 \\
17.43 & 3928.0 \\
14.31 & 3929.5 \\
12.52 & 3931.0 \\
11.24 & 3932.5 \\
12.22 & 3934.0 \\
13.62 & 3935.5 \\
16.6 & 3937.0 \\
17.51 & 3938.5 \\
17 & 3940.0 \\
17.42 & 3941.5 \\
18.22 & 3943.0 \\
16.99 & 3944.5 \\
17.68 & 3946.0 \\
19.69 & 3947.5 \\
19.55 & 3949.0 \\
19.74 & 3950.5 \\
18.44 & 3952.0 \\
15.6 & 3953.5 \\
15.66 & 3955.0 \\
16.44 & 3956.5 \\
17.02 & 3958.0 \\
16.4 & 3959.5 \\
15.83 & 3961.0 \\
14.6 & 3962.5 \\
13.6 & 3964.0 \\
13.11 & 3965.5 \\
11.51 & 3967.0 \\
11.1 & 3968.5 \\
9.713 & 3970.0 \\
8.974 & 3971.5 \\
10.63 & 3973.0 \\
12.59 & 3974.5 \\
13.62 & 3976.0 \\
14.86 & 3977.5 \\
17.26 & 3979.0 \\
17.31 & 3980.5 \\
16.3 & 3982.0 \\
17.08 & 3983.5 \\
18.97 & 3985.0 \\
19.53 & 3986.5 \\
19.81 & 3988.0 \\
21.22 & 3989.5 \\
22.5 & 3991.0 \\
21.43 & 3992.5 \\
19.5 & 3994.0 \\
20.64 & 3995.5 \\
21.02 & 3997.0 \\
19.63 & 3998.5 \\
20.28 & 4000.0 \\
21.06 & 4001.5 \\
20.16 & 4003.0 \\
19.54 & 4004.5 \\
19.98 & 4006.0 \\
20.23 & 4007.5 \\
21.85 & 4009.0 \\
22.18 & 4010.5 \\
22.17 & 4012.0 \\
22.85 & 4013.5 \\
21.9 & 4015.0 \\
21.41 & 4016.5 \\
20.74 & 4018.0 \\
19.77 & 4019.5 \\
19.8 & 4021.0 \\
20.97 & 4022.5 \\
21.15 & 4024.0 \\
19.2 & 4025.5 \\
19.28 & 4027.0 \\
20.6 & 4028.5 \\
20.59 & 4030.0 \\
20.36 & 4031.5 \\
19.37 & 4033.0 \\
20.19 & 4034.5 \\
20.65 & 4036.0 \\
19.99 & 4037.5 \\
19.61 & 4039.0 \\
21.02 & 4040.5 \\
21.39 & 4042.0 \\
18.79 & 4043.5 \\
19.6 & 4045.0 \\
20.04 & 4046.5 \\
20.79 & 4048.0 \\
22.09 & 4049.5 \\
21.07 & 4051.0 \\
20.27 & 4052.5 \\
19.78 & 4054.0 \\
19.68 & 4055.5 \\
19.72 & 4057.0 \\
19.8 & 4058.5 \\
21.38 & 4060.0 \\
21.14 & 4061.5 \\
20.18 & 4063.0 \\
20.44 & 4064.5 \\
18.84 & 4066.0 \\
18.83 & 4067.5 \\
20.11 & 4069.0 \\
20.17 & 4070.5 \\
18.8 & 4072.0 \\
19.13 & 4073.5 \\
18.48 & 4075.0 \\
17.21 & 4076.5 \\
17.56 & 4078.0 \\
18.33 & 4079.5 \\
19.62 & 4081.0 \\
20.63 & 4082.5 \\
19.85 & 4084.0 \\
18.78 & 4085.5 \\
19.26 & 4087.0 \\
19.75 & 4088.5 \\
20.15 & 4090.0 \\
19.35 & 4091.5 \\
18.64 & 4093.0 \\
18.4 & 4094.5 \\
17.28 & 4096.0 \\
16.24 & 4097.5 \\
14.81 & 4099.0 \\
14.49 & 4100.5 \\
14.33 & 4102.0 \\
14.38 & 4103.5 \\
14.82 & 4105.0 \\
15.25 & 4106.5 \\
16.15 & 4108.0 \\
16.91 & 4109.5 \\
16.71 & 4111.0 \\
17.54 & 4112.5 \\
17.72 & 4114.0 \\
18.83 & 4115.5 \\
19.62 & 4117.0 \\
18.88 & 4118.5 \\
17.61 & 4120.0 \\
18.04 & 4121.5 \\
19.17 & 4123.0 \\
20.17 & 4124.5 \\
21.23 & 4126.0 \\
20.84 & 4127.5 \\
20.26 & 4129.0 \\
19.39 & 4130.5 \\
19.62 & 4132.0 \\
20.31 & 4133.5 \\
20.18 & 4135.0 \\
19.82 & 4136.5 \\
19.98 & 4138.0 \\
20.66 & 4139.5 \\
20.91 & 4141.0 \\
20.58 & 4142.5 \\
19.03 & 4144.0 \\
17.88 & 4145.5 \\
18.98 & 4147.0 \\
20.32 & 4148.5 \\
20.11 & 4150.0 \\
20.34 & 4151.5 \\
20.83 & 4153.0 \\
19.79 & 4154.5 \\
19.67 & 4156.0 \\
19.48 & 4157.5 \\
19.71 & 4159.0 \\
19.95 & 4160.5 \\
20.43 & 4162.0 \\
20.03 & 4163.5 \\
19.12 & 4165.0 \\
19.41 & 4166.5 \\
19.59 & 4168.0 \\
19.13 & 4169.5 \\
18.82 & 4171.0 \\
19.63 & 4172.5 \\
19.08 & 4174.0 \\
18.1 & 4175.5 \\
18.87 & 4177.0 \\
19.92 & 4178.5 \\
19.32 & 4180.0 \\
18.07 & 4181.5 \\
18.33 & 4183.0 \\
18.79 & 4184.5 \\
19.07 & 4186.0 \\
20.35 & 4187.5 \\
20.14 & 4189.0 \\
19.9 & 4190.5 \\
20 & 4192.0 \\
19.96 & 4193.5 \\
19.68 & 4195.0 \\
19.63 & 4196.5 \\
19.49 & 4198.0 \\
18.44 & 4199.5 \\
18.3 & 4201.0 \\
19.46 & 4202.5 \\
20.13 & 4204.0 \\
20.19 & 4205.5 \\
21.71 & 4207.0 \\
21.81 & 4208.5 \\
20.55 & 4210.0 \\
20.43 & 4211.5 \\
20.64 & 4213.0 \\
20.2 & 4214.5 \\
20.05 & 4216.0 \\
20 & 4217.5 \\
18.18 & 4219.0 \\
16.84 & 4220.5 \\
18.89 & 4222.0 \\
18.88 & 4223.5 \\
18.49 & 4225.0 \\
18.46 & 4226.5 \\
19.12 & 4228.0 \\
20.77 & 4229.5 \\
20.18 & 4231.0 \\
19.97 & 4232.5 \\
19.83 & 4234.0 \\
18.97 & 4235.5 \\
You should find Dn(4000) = 1.3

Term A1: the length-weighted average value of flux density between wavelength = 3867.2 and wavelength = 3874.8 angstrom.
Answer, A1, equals 16.3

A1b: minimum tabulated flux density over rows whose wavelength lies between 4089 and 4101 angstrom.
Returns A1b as 14.49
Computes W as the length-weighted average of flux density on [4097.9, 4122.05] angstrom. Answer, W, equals 16.6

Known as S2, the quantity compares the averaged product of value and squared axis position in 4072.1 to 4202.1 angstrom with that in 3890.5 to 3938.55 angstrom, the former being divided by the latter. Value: 1.27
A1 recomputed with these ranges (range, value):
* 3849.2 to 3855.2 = 18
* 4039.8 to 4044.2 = 20.4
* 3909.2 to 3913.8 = 17.5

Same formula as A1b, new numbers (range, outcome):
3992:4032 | 19.2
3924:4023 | 8.974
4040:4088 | 17.21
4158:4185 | 18.07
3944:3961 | 15.6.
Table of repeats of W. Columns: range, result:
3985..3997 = 20.6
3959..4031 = 18.2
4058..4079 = 19.4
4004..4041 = 20.6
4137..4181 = 19.6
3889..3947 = 16.6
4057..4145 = 18.7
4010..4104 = 19.6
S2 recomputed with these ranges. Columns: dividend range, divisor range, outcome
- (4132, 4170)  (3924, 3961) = 1.33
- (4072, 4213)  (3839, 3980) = 1.34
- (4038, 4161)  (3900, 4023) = 1.16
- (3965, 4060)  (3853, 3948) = 1.23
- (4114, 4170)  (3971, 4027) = 1.10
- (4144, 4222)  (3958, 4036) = 1.17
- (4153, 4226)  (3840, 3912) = 1.40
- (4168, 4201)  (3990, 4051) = 1.01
